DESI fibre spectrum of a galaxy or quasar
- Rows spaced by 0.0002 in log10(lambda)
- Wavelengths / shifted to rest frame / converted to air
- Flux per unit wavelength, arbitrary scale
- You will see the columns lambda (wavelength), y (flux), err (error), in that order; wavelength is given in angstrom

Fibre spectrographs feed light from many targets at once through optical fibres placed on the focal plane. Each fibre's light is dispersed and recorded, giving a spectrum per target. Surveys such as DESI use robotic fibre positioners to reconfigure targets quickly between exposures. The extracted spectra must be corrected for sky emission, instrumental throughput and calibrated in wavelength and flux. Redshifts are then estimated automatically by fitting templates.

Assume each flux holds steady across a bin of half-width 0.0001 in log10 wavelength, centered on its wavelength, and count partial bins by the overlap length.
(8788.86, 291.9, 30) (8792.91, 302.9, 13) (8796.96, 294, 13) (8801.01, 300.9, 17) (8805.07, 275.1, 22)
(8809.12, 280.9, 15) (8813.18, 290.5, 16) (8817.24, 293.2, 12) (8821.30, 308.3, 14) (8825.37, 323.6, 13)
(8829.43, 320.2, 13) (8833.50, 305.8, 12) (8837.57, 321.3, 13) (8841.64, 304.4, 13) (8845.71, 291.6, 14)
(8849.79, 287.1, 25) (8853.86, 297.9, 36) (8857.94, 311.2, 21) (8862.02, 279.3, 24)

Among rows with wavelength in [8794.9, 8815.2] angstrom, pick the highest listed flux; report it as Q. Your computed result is 300.9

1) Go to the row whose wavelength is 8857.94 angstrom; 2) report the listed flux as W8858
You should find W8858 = 311.2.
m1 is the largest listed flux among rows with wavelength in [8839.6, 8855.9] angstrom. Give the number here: 304.4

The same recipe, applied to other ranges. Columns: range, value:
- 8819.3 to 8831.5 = 323.6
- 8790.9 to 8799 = 302.9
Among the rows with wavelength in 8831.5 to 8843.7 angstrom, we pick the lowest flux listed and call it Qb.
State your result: 304.4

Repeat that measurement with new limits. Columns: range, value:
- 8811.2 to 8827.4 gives 290.5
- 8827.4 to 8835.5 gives 305.8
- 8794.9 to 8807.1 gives 275.1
